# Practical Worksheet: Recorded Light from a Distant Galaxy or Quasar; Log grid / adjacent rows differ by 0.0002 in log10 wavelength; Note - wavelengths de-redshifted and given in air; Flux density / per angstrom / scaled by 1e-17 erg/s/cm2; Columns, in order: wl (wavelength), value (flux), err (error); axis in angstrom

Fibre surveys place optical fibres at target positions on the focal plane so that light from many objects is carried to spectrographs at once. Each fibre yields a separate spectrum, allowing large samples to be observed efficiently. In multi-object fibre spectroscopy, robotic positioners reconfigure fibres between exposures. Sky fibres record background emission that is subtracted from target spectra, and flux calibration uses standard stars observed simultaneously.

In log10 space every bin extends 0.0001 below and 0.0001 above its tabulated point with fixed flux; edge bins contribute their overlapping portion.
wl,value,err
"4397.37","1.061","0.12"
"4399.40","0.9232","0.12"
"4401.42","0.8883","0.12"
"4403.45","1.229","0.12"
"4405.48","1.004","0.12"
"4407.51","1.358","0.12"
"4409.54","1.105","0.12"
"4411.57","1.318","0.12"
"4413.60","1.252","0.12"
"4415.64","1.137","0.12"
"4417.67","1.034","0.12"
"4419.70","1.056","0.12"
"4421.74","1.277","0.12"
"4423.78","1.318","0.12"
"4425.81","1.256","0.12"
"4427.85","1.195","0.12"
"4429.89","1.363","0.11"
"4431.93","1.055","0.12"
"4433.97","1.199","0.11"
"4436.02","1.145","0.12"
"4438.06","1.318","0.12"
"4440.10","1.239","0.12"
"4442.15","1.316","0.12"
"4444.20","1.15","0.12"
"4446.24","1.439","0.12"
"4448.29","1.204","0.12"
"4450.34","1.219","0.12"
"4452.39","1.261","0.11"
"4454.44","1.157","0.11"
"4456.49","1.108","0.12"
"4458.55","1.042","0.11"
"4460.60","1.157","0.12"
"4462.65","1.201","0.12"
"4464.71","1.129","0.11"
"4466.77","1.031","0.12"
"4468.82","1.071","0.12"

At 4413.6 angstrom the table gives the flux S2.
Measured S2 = 1.252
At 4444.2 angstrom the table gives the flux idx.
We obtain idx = 1.15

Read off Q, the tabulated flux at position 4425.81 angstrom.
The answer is 1.256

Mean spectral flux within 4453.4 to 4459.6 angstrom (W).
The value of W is 1.1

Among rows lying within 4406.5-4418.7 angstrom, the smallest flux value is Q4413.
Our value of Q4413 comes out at 1.034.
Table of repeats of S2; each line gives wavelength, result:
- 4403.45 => 1.229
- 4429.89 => 1.363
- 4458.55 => 1.042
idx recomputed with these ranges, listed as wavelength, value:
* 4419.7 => 1.056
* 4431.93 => 1.055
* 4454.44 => 1.157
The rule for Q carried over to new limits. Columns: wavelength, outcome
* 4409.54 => 1.105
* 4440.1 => 1.239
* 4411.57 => 1.318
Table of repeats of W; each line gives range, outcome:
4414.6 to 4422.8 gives 1.13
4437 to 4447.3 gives 1.29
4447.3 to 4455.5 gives 1.21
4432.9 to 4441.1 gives 1.22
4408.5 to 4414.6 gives 1.23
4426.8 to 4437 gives 1.19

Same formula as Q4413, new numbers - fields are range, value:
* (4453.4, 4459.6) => 1.042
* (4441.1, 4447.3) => 1.15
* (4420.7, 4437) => 1.055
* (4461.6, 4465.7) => 1.129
